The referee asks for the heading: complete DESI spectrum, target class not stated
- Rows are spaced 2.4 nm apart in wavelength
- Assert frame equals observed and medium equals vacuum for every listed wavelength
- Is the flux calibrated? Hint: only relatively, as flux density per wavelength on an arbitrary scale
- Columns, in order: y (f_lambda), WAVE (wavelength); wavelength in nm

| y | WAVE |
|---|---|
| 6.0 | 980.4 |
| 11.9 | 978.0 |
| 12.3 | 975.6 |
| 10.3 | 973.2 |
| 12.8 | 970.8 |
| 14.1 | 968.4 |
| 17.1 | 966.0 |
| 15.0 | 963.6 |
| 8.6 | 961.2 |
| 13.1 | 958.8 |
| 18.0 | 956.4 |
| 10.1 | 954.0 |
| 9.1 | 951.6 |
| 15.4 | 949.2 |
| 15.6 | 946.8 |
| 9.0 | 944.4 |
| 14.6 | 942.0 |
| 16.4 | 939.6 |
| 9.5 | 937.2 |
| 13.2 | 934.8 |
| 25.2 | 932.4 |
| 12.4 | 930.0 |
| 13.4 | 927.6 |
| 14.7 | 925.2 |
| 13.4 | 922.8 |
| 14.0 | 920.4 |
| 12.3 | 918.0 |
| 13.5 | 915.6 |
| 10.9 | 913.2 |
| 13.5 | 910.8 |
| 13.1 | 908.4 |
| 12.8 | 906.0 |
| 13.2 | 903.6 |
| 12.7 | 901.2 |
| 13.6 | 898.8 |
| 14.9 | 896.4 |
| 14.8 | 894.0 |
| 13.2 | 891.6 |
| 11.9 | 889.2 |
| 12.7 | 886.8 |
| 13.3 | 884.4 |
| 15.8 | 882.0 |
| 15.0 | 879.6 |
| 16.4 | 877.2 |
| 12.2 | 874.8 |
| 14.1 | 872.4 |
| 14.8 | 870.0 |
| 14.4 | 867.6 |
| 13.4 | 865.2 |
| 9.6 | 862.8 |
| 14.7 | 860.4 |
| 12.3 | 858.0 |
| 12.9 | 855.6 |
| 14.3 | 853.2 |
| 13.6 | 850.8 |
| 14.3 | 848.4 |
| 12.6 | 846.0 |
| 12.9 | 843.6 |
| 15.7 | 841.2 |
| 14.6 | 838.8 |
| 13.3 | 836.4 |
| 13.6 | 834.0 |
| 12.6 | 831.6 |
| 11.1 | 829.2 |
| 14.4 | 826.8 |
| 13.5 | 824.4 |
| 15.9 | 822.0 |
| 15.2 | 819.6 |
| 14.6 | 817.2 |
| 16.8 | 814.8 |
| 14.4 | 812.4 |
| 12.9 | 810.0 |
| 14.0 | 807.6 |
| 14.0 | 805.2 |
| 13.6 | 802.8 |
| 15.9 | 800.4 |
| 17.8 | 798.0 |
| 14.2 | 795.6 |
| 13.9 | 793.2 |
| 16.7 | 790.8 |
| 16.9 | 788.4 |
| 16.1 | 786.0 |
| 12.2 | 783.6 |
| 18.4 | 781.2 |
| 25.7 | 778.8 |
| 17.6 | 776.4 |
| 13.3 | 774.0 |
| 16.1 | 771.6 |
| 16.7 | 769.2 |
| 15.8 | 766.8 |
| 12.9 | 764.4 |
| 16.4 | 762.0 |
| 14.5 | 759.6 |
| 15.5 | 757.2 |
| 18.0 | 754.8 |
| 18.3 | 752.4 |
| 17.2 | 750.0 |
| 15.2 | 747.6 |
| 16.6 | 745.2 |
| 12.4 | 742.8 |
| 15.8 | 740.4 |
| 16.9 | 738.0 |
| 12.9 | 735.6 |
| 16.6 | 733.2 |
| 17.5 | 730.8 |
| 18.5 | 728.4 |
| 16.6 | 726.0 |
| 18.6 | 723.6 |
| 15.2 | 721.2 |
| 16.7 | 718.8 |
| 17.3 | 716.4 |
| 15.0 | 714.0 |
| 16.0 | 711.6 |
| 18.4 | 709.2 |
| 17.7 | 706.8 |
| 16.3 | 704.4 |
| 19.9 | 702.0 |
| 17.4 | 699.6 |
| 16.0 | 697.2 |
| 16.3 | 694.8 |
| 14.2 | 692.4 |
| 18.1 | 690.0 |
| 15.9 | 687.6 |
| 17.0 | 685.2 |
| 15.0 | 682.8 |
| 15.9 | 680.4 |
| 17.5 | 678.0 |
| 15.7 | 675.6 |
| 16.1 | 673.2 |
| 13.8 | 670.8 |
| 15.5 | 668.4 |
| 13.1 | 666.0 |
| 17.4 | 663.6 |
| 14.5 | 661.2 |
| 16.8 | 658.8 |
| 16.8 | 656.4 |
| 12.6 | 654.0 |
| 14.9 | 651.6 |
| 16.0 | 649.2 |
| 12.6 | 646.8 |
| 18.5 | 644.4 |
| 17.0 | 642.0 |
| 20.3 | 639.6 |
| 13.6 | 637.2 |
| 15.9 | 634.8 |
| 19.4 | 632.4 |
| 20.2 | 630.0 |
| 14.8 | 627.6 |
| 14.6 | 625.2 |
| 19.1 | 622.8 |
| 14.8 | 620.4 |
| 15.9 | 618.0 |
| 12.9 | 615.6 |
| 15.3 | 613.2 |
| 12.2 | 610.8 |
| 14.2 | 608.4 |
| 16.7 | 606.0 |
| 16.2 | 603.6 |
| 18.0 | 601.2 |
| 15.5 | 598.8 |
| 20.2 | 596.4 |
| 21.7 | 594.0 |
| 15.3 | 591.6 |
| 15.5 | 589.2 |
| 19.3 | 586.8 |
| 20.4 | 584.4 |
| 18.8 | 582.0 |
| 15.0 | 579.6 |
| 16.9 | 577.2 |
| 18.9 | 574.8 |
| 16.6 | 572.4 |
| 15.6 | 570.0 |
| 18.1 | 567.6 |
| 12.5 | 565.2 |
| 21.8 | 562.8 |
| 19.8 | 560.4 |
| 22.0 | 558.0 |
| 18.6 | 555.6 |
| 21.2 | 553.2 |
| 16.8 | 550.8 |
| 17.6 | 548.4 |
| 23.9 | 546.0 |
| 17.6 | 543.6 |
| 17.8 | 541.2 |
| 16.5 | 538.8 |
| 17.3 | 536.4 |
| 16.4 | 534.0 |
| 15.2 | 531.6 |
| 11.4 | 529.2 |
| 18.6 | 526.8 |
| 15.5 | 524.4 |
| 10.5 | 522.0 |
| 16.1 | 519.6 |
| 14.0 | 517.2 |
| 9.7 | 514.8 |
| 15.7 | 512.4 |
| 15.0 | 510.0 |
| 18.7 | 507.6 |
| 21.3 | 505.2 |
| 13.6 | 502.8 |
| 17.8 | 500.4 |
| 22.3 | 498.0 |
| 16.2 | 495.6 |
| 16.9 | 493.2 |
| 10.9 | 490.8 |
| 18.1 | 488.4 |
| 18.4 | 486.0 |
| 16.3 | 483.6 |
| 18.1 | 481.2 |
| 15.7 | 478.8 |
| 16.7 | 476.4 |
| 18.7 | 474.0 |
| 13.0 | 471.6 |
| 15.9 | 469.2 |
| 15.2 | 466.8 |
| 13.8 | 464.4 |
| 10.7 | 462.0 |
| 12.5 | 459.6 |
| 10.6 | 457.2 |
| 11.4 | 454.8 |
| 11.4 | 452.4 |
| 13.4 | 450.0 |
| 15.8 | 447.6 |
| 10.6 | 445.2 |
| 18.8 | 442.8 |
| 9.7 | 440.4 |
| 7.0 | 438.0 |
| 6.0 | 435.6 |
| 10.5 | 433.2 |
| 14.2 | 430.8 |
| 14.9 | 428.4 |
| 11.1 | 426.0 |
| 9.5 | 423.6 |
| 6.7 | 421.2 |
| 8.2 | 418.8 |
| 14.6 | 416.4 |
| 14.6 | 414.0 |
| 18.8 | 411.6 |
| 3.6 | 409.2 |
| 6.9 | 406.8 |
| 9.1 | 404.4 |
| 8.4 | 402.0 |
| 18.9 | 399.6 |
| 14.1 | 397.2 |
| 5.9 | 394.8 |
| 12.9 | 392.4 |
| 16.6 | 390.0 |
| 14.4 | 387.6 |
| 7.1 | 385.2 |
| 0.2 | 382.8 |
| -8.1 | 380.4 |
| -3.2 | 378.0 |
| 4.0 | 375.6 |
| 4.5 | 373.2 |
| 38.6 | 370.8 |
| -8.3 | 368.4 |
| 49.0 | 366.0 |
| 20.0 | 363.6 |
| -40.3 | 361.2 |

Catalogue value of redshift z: 0.19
